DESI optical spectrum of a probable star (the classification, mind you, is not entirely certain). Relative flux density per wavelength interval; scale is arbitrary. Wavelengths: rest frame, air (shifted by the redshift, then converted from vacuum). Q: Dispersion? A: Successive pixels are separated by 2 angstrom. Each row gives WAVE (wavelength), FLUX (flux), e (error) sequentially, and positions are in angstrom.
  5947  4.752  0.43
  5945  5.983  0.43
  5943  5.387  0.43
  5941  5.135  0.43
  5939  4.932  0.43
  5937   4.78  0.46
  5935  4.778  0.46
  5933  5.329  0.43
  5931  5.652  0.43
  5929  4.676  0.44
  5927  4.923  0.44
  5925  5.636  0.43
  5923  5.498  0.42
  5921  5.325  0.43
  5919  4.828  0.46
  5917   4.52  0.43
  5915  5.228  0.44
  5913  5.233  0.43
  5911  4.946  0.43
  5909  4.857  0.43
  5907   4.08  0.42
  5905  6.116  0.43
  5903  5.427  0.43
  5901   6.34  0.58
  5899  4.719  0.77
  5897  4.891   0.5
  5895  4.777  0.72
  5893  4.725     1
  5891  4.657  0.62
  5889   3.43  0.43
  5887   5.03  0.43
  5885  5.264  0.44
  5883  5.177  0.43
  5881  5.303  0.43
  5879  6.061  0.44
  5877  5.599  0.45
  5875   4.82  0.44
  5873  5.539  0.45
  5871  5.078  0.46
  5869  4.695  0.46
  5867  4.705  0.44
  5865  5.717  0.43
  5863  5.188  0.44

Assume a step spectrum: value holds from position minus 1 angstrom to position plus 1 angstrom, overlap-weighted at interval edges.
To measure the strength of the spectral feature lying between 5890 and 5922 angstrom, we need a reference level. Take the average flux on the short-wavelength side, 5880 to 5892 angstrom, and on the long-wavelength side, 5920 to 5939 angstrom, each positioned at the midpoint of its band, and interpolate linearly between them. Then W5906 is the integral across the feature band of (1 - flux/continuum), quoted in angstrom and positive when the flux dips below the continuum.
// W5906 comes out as -0.4 angstrom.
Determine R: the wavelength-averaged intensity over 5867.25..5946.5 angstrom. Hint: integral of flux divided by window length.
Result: 5.11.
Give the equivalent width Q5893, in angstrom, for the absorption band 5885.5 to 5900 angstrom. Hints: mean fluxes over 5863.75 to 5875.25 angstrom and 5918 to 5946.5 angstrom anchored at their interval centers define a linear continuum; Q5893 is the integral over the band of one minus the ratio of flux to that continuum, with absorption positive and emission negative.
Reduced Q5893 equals 1.5 angstrom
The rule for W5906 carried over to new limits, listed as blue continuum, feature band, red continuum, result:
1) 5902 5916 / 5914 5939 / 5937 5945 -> 0.4 angstrom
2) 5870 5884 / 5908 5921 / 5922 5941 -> 0.6 angstrom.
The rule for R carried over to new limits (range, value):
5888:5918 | 4.93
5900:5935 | 5.2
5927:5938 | 5.03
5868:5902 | 5.07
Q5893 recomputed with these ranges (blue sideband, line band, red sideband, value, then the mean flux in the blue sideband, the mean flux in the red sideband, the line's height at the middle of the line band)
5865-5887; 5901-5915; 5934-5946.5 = -0.03 angstrom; 5.24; 5.15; 5.19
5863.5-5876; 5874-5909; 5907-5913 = -0.92 angstrom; 5.1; 4.82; 4.95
